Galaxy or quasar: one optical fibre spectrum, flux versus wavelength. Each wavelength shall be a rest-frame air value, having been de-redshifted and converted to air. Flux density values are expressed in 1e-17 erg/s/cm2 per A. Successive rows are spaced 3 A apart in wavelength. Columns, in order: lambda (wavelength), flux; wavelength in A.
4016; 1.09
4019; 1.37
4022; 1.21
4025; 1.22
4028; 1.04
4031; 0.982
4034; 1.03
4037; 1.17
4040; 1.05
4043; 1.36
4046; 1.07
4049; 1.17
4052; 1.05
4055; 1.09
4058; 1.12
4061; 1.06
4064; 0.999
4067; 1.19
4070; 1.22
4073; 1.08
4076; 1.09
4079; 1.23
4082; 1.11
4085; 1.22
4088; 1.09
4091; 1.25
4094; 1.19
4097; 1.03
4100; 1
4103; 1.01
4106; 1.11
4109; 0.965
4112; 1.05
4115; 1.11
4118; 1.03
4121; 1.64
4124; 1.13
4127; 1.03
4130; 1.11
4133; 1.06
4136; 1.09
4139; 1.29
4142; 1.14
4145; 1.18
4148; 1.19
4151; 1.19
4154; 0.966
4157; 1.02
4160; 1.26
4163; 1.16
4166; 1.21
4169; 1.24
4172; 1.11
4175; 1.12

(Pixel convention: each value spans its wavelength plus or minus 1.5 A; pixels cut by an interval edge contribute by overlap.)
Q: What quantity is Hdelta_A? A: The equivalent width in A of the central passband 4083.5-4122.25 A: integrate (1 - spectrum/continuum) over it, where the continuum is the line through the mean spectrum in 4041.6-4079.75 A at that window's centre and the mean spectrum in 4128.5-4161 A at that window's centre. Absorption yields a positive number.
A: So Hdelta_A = 0.2 A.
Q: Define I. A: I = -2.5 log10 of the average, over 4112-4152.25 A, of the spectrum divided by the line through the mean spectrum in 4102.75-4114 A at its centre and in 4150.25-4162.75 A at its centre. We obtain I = -0.087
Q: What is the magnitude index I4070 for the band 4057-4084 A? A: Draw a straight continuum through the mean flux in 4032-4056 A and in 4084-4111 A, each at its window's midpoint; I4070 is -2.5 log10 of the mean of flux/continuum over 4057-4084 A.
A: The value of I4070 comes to -0.02 mag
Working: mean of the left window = 1.12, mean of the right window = 1.09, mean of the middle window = 1.12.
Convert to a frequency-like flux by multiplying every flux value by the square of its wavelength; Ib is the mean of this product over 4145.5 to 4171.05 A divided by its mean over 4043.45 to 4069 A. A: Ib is 1.10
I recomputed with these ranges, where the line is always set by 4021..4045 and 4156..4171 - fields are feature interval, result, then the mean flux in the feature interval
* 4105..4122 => 0.02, 1.14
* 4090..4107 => 0.06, 1.09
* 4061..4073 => 0.02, 1.12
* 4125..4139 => 0.07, 1.1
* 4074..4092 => -0.01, 1.16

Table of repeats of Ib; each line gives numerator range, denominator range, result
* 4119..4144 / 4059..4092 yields 1.07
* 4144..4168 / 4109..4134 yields 1.03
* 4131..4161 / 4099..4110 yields 1.13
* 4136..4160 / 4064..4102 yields 1.04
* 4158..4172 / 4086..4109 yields 1.14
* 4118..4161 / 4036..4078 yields 1.07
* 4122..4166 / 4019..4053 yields 1.06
